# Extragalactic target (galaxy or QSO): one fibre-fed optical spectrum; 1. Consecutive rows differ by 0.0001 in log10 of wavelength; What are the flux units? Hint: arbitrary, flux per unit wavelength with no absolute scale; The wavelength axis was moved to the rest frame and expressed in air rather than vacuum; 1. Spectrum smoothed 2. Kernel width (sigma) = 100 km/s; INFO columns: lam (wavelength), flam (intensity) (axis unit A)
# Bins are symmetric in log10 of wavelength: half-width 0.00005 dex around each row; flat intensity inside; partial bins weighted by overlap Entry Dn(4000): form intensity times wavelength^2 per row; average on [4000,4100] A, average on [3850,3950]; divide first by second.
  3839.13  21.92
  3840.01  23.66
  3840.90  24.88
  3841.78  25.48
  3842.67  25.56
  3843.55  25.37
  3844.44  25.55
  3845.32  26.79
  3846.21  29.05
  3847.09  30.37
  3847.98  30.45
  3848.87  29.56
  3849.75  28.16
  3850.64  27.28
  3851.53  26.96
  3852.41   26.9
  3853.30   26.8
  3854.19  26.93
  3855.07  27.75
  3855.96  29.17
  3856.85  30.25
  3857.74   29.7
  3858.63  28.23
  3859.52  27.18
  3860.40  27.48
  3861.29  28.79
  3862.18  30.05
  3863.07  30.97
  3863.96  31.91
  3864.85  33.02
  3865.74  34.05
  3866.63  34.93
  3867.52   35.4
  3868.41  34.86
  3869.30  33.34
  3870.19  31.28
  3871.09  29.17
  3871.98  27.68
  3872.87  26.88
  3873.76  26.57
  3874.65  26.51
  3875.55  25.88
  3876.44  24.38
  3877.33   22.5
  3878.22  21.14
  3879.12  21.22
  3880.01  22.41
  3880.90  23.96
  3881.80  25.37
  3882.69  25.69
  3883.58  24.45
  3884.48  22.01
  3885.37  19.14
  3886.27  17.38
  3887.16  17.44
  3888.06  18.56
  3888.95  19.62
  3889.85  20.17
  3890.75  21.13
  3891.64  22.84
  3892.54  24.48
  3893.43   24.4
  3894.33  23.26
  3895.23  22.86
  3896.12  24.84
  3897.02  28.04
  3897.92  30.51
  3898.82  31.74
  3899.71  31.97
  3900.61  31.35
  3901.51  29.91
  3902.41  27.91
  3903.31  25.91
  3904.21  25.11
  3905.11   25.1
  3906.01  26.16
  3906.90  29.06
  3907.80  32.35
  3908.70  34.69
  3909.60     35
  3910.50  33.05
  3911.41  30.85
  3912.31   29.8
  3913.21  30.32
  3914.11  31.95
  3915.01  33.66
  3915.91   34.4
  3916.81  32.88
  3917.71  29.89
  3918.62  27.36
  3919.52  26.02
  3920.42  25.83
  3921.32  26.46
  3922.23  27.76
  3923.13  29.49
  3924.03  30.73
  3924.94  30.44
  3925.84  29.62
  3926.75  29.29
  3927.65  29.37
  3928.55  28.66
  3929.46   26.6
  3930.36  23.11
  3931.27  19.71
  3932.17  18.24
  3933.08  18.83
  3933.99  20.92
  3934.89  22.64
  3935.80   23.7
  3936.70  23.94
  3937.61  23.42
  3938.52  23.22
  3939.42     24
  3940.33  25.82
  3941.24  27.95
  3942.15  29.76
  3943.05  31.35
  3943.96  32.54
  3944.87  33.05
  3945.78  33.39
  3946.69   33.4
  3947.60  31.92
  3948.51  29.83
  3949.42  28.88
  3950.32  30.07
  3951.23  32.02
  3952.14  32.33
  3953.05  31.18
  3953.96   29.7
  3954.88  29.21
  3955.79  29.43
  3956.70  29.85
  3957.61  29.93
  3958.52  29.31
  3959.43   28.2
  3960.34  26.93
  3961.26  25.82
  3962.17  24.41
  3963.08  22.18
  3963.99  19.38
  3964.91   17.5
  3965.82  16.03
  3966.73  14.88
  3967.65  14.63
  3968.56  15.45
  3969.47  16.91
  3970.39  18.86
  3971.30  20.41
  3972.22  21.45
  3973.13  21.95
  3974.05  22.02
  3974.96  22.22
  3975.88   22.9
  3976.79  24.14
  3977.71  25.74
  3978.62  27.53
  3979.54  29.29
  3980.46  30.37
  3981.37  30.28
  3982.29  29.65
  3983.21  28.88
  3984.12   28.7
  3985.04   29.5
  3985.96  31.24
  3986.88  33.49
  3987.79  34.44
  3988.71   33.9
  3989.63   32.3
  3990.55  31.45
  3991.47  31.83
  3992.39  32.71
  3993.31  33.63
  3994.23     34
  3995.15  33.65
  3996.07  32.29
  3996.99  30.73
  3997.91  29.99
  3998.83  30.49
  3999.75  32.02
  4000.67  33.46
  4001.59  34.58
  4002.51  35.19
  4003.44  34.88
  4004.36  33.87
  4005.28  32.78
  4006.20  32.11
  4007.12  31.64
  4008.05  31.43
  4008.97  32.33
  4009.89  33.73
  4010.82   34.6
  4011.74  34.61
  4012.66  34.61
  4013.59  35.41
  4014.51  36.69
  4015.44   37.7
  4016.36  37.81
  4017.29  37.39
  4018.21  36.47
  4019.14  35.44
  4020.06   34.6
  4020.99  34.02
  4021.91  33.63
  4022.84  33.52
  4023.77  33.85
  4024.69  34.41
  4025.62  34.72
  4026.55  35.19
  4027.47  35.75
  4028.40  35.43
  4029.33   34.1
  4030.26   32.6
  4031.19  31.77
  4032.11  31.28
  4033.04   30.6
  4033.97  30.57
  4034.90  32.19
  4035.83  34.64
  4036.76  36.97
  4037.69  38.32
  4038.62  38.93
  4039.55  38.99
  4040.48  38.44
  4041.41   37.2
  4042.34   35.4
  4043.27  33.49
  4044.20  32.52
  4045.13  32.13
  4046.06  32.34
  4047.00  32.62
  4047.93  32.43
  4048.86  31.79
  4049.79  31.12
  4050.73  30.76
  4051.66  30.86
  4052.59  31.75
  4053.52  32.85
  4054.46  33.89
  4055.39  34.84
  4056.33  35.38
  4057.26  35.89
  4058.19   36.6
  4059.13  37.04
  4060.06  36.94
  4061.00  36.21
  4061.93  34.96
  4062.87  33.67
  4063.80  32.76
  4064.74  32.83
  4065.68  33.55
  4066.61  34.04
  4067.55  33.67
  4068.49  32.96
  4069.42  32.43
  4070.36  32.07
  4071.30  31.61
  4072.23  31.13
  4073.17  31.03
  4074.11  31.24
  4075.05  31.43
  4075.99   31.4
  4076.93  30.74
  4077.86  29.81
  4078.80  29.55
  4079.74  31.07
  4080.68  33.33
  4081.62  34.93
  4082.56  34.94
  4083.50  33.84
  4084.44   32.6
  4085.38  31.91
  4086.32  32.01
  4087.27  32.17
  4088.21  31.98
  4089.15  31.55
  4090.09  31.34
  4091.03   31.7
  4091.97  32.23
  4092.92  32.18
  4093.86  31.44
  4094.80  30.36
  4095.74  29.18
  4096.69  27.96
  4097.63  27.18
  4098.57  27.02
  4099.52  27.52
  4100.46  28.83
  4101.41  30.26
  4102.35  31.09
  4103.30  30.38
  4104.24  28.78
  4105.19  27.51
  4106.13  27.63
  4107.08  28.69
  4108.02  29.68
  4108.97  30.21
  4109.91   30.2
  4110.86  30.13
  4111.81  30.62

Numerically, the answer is 1.3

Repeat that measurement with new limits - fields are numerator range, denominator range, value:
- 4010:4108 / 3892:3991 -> 1.28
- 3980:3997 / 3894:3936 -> 1.18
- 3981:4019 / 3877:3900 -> 1.50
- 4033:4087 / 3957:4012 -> 1.23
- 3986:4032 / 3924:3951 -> 1.29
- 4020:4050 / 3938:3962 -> 1.21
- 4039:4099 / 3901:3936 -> 1.26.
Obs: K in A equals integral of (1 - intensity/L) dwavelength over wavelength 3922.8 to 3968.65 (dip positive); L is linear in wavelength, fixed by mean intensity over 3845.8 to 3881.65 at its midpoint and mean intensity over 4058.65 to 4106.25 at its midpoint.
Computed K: 5.0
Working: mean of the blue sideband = 28.4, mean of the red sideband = 31.7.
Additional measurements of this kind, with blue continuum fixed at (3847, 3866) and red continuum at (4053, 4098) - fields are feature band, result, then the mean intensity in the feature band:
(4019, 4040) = -1.67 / 34.4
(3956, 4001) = 6.08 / 26.9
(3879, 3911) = 4.47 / 25.6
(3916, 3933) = 1.64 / 27.3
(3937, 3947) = 0.56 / 28.7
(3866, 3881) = 0.85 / 27.7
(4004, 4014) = -0.58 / 33.4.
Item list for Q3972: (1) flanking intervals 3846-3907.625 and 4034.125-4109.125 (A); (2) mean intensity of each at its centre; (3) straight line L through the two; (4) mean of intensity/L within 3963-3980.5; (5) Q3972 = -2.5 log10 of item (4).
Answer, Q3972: 0.38 mag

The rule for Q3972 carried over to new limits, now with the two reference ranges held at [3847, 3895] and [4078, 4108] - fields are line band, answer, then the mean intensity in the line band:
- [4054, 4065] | -0.17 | 35.1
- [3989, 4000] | -0.12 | 32.1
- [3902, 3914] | -0.09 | 29.7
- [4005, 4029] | -0.18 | 34.6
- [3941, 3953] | -0.12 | 31.3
